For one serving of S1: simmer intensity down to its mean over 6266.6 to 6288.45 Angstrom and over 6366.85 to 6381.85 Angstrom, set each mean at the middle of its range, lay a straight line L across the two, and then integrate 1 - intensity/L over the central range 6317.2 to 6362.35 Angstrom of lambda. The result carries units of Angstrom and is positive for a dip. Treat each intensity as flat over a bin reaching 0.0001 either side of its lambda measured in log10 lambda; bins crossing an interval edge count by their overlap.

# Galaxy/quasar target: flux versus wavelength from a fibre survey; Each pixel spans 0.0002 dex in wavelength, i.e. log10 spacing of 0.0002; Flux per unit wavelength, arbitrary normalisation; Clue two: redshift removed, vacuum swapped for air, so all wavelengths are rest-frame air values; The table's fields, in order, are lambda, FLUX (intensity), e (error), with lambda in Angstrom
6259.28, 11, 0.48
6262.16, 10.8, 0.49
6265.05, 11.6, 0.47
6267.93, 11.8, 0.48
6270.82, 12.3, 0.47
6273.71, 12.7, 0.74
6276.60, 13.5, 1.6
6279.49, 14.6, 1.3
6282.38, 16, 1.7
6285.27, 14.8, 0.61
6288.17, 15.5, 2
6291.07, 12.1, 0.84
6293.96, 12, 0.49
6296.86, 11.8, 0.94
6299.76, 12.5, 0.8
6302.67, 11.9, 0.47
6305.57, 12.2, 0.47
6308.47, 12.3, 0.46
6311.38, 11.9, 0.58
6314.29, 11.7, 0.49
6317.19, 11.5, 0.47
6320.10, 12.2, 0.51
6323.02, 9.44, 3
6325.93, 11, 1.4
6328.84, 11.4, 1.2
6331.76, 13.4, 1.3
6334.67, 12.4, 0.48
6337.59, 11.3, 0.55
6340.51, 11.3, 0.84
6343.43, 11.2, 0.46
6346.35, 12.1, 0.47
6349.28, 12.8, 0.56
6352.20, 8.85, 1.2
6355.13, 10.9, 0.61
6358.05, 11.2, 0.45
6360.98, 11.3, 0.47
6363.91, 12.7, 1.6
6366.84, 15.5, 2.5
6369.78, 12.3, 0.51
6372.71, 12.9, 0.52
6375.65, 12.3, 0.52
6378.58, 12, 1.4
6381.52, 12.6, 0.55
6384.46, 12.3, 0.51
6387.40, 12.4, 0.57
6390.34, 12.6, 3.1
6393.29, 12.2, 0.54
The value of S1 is 5.9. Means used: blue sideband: 13.8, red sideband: 12.7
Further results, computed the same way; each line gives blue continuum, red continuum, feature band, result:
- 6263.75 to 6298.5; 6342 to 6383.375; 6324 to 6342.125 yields 1.1 Angstrom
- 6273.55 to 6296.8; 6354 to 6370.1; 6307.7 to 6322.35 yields 1.7 Angstrom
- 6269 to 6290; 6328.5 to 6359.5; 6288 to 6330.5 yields 3.5 Angstrom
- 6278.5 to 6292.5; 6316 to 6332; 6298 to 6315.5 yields 1.0 Angstrom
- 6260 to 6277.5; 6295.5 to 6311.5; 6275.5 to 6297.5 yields -3.3 Angstrom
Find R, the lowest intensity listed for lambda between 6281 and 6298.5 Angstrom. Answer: 11.8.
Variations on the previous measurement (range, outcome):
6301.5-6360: 8.85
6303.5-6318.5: 11.5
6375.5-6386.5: 12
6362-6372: 12.3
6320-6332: 9.44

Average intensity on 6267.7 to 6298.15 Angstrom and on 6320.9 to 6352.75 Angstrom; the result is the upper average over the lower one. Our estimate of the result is 0.85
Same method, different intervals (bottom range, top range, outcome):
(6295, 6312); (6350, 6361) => 0.88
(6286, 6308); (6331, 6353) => 0.93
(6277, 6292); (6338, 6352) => 0.79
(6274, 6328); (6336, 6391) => 0.95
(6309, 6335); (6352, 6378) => 1.04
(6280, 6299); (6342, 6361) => 0.82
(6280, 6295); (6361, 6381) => 0.90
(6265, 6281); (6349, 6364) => 0.86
